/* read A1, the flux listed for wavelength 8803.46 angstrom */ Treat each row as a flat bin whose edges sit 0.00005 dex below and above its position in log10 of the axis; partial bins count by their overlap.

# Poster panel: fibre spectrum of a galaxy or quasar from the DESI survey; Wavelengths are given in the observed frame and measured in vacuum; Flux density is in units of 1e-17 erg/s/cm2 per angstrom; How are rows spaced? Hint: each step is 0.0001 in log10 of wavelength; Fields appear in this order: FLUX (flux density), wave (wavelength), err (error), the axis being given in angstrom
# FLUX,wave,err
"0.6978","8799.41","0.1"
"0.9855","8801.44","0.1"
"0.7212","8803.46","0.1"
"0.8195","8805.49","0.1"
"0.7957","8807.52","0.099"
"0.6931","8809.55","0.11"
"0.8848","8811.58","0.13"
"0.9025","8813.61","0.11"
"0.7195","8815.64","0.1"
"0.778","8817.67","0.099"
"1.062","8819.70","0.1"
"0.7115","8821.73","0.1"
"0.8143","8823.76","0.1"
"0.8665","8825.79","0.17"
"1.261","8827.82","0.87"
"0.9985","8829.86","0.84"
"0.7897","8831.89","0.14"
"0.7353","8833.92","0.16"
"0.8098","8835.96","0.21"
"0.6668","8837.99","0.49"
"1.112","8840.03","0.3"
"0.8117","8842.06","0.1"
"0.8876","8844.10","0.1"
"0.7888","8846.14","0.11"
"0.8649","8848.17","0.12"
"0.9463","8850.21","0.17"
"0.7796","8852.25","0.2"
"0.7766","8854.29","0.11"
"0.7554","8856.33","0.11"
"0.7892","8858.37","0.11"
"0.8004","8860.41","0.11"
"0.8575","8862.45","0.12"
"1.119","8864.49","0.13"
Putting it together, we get 0.7212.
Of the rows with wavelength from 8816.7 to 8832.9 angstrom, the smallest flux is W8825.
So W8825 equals 0.7115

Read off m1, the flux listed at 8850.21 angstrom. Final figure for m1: 0.9463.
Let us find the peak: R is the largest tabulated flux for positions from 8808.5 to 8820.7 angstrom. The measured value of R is 1.062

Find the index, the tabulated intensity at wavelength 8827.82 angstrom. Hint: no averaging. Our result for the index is 1.261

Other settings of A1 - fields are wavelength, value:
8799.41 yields 0.6978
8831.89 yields 0.7897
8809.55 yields 0.6931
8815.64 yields 0.7195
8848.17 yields 0.8649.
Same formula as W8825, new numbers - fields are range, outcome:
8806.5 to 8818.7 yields 0.6931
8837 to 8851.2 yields 0.6668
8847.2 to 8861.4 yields 0.7554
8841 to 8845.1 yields 0.8117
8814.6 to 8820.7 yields 0.7195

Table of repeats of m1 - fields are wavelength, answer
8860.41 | 0.8004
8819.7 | 1.062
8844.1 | 0.8876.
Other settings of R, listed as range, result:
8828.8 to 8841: 1.112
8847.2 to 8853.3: 0.9463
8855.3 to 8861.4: 0.8004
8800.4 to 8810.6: 0.9855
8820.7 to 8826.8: 0.8665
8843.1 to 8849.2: 0.8876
